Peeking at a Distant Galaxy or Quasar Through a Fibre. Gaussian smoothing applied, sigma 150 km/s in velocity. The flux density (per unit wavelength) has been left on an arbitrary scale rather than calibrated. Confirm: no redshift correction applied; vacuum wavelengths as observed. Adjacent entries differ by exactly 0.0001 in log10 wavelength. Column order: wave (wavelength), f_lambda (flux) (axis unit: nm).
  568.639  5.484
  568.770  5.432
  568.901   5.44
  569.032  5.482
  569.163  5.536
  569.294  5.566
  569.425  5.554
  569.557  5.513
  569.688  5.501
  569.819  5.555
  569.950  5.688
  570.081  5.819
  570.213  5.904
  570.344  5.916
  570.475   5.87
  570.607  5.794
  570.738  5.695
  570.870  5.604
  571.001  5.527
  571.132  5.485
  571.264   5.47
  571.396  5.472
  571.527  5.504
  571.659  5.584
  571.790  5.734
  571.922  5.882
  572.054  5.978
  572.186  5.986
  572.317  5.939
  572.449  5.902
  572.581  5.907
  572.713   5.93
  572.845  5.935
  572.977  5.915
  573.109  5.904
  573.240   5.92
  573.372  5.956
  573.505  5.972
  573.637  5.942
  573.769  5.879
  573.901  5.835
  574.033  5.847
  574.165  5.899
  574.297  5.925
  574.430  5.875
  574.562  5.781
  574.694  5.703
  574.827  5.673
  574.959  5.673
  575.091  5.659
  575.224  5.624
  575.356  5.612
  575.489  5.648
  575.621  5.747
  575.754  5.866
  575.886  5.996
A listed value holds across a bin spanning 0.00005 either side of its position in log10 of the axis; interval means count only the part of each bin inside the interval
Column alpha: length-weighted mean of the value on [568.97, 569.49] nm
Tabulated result 5.54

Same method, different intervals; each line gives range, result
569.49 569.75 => 5.49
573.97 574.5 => 5.89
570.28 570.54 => 5.9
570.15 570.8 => 5.84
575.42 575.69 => 5.69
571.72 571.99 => 5.81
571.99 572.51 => 5.96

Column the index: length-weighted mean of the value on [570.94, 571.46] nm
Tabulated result 5.48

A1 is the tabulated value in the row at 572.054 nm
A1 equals 5.978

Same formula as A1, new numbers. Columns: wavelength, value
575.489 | 5.648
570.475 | 5.87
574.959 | 5.673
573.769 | 5.879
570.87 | 5.604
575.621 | 5.747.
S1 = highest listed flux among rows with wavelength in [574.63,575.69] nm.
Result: 5.747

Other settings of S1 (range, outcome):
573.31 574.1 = 5.972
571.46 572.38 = 5.986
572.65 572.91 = 5.935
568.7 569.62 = 5.566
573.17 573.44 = 5.956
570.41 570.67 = 5.87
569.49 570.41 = 5.916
